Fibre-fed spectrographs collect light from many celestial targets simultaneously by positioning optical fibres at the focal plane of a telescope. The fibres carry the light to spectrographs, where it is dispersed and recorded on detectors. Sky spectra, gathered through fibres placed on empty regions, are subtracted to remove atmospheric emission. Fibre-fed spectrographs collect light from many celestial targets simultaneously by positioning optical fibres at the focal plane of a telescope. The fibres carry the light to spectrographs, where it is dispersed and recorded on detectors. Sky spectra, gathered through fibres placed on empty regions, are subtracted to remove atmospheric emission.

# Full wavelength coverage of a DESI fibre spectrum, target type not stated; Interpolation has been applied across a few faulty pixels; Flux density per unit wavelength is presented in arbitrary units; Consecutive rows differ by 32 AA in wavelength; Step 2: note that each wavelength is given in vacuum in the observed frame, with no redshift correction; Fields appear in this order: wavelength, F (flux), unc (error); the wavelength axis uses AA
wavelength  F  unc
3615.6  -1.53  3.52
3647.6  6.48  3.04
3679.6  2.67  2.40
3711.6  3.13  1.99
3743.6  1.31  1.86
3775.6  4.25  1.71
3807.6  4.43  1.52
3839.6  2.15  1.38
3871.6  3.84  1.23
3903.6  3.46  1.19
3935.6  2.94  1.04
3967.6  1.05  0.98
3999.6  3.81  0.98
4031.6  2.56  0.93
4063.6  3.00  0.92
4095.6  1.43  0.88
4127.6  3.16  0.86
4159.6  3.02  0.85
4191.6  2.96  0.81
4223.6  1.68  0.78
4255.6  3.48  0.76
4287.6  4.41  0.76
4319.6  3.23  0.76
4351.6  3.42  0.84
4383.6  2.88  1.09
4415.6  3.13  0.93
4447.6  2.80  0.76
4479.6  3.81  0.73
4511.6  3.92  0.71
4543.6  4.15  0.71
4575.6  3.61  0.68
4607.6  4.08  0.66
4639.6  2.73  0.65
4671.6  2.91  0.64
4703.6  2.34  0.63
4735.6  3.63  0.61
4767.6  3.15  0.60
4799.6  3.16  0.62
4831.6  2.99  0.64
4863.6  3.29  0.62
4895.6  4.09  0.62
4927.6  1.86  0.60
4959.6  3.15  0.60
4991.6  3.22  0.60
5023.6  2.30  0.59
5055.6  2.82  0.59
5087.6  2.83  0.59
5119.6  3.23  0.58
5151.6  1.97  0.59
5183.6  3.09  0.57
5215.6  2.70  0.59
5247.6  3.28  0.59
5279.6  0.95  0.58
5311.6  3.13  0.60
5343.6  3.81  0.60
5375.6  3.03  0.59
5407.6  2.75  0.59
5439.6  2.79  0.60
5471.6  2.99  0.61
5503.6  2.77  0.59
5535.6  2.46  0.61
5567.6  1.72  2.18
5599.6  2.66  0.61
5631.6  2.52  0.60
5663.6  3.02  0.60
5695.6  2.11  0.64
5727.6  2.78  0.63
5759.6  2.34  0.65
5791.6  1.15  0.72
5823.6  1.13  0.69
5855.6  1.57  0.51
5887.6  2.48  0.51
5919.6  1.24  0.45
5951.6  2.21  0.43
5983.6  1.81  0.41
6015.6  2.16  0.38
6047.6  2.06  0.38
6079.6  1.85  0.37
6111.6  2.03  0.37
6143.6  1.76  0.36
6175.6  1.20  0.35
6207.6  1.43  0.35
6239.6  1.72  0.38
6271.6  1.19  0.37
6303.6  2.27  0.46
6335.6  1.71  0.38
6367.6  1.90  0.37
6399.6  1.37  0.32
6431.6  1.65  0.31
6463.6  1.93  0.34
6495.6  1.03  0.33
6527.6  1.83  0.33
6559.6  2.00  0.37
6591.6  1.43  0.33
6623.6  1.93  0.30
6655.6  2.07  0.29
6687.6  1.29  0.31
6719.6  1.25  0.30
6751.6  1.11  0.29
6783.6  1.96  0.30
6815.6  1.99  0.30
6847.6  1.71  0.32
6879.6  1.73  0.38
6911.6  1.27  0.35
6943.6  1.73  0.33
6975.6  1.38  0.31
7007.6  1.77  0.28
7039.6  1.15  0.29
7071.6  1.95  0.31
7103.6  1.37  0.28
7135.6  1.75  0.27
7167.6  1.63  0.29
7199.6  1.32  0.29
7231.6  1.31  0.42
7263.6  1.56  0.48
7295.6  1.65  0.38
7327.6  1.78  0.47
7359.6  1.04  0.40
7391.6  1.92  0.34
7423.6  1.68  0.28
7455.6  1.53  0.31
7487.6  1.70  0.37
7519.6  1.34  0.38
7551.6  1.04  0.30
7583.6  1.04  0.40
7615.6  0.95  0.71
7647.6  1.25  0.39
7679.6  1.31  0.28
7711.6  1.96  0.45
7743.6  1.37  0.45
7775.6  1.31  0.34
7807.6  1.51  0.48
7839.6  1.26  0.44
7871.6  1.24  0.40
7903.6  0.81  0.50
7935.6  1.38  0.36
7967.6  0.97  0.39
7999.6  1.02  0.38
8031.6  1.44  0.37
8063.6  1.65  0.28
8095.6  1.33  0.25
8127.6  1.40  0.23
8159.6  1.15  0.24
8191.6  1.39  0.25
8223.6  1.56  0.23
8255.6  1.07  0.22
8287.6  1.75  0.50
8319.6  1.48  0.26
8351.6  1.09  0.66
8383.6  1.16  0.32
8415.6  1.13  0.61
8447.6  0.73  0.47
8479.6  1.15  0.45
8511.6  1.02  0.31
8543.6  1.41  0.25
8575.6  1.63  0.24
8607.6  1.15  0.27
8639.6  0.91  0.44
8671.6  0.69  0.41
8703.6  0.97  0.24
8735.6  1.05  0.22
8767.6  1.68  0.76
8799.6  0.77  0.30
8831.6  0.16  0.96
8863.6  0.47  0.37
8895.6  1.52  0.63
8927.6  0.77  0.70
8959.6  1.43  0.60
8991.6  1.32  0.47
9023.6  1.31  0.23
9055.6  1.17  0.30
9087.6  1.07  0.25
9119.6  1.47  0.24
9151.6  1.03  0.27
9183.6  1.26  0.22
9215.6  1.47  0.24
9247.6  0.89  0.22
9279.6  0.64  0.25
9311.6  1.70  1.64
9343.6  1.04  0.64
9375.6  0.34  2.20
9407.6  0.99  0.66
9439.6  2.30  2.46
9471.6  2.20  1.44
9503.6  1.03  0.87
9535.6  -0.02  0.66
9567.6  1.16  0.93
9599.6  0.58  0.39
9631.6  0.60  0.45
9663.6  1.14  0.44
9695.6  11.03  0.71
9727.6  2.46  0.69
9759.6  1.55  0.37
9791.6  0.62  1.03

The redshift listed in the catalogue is 1.602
